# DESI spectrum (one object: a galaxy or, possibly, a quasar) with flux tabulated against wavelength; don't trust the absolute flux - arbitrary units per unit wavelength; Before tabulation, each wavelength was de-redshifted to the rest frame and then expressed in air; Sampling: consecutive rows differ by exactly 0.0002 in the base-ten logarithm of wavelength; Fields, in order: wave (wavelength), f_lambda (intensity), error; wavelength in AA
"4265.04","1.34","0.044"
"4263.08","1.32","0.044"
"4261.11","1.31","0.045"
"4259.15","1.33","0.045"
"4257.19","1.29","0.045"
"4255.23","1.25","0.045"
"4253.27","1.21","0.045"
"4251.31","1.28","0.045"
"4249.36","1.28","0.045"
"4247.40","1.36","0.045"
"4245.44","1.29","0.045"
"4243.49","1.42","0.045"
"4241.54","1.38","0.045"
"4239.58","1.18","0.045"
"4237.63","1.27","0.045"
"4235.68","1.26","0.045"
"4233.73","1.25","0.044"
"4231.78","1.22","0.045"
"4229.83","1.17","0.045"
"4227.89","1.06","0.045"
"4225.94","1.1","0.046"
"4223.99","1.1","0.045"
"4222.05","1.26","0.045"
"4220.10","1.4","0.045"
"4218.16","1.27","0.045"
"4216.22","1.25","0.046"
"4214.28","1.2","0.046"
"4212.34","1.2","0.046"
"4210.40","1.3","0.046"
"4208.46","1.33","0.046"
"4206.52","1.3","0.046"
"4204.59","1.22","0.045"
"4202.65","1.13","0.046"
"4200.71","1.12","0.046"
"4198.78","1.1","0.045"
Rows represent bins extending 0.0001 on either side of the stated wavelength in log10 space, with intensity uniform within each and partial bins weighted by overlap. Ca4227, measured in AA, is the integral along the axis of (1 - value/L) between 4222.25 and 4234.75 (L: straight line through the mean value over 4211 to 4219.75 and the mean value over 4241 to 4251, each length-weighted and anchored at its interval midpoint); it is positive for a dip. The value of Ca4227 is 1.3 AA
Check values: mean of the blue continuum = 1.25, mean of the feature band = 1.16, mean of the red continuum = 1.34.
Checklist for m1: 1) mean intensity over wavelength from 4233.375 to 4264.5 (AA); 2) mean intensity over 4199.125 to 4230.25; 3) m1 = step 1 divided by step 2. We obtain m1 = 1.07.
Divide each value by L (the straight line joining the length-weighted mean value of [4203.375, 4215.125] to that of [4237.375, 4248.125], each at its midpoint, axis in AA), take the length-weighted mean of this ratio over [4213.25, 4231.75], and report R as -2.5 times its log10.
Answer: 0.068 mag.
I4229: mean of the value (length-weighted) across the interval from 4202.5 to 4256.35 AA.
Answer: 1.25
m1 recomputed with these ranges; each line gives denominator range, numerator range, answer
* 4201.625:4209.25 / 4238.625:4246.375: 1.06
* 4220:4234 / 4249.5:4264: 1.09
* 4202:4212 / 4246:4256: 1.02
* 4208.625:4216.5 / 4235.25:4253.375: 1.04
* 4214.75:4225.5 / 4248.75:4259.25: 1.02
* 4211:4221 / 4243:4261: 1.03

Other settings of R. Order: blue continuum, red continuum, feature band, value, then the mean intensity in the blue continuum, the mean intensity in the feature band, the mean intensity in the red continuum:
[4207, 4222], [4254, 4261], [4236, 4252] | -0.02 mag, 1.28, 1.31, 1.29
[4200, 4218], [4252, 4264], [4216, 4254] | 0.01 mag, 1.23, 1.25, 1.28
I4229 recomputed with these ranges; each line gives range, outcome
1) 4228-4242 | 1.23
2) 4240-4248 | 1.35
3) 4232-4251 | 1.3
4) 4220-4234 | 1.18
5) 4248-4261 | 1.28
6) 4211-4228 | 1.21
